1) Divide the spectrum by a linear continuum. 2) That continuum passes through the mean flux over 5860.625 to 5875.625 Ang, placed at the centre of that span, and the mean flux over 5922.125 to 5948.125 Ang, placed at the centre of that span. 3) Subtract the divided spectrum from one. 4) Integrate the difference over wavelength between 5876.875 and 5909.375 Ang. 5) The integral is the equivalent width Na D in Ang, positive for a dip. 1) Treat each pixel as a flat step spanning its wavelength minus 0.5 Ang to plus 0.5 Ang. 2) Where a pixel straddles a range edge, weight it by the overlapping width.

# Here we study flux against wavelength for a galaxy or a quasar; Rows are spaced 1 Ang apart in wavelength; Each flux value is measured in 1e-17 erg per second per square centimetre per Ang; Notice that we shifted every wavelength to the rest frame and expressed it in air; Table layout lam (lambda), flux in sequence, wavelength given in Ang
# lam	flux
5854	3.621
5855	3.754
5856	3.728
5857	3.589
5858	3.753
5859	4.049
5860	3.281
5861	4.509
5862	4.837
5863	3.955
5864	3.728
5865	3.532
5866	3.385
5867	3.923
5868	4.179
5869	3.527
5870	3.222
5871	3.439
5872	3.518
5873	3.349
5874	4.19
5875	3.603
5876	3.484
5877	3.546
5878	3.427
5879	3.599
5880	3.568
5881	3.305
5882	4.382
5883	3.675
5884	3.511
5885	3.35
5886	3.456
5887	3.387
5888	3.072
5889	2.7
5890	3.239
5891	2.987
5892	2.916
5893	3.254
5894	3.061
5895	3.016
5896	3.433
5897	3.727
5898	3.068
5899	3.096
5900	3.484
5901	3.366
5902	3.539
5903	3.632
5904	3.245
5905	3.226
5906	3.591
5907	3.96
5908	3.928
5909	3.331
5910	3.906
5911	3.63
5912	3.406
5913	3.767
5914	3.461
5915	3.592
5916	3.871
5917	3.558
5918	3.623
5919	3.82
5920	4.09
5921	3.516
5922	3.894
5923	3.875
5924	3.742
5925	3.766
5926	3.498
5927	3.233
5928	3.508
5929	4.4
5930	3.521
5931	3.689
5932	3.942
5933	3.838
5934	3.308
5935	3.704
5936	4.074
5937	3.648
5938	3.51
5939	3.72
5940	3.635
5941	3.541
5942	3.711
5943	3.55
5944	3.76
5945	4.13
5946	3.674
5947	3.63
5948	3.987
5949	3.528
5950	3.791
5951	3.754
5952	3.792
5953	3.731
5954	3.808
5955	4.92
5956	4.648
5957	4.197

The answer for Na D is 3.1 Ang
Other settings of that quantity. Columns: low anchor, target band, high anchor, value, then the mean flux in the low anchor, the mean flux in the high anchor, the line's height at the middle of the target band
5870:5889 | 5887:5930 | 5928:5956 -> 1.8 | 3.52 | 3.8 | 3.65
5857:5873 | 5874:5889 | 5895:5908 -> 0.4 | 3.77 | 3.45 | 3.62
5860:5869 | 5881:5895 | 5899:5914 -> 1.6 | 3.94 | 3.55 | 3.72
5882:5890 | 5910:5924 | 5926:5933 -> -0.4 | 3.37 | 3.71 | 3.61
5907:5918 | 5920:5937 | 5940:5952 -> -0.2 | 3.66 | 3.73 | 3.69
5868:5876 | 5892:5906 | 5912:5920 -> 1.3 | 3.58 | 3.68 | 3.64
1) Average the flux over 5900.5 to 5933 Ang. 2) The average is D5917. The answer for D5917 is 3.66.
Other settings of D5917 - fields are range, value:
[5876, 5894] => 3.37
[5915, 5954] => 3.72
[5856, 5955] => 3.62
